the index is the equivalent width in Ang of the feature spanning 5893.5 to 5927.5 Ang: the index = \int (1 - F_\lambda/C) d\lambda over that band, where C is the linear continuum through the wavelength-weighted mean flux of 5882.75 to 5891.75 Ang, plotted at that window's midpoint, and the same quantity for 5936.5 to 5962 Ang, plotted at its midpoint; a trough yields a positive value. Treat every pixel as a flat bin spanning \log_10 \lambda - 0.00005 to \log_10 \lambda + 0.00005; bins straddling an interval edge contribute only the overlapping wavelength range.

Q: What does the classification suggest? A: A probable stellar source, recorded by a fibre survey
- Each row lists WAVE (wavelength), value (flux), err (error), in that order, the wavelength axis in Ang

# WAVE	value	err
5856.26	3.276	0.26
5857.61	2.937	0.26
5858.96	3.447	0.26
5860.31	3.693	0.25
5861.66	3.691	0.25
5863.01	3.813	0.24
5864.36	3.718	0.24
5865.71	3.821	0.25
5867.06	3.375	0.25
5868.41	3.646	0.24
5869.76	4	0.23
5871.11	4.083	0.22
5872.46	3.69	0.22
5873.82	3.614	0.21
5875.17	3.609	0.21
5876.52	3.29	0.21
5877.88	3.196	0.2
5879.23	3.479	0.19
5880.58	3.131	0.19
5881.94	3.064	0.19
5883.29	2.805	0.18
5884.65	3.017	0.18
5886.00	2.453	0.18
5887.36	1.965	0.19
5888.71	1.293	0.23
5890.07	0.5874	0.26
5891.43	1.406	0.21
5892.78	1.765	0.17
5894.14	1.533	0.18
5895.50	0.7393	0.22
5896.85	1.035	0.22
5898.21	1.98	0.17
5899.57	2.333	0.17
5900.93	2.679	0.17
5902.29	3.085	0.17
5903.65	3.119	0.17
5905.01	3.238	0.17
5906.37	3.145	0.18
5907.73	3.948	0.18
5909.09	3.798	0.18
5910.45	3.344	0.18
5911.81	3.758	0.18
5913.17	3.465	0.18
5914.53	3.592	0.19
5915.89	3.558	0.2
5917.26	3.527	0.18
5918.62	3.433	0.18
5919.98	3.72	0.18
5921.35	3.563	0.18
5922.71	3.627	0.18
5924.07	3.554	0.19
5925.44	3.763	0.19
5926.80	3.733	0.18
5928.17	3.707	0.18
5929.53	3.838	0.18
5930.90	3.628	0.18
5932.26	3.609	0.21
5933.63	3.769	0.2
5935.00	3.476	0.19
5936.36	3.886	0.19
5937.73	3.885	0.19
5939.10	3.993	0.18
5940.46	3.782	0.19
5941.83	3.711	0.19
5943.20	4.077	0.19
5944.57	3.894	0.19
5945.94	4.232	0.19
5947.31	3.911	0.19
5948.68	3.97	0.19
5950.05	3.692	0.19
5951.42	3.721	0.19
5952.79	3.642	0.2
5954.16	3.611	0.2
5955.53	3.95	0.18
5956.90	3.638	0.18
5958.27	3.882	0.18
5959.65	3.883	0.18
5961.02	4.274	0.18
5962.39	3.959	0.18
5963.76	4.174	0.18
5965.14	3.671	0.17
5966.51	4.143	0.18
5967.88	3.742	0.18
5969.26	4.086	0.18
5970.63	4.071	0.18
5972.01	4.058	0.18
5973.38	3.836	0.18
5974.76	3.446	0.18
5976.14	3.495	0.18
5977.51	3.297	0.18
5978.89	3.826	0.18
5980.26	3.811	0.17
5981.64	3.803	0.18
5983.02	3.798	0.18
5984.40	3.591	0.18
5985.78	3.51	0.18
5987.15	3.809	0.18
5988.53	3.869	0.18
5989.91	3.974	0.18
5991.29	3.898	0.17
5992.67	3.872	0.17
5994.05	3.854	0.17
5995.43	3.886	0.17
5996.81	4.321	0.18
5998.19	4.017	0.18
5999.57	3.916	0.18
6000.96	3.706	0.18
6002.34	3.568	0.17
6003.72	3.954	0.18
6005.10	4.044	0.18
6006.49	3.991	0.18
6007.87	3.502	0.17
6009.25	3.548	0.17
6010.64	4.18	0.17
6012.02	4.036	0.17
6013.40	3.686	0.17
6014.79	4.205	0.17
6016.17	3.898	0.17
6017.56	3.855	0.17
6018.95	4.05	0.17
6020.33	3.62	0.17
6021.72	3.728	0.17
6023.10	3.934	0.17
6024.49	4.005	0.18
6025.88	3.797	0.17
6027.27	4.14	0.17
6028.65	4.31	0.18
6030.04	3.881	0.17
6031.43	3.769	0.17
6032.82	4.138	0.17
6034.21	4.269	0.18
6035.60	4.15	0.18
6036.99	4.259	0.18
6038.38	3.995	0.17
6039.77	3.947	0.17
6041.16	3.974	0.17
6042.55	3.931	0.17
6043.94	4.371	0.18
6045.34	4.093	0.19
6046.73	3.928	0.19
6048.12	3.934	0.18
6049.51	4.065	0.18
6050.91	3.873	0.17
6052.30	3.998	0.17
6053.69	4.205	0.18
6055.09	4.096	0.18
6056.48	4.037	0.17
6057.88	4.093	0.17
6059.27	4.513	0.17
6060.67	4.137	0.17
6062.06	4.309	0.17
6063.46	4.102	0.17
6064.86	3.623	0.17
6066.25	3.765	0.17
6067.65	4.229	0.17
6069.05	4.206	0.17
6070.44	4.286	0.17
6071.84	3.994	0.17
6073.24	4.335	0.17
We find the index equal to -4.92 Ang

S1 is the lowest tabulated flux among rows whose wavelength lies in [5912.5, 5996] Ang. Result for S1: 3.297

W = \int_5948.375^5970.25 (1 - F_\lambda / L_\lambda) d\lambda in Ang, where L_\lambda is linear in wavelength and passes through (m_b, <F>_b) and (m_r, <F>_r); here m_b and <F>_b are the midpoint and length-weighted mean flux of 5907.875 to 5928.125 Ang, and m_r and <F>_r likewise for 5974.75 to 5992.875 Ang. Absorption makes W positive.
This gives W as -1.2 Ang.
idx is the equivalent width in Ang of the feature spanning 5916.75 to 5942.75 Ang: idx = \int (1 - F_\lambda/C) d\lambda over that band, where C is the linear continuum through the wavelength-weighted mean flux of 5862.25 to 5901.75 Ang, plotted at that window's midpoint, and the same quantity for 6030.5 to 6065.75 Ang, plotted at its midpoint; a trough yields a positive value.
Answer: -4.9 Ang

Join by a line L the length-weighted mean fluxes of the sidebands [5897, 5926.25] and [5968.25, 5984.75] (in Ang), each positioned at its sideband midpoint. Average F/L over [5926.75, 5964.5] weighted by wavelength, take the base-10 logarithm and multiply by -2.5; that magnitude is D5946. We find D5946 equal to -0.088 mag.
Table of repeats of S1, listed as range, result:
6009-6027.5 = 3.548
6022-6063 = 3.769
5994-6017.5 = 3.502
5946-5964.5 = 3.611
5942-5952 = 3.692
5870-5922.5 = 0.5874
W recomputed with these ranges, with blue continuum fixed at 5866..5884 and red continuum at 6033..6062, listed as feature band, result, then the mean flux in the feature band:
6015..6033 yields 0.35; 3.93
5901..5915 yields 0.68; 3.41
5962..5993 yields 0.24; 3.81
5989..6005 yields 0.01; 3.91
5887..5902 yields 8.20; 1.61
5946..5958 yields -0.15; 3.8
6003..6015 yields 0.20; 3.89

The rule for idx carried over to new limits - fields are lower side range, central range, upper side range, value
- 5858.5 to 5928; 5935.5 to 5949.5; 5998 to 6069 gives -2.17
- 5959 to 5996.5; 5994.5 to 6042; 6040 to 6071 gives 0.20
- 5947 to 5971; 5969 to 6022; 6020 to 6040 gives 1.51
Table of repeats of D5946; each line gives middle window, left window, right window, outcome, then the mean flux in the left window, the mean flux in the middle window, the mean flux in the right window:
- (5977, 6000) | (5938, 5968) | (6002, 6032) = 0.02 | 3.89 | 3.83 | 3.9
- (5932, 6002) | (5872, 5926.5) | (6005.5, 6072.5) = -0.12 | 2.9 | 3.84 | 4.01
